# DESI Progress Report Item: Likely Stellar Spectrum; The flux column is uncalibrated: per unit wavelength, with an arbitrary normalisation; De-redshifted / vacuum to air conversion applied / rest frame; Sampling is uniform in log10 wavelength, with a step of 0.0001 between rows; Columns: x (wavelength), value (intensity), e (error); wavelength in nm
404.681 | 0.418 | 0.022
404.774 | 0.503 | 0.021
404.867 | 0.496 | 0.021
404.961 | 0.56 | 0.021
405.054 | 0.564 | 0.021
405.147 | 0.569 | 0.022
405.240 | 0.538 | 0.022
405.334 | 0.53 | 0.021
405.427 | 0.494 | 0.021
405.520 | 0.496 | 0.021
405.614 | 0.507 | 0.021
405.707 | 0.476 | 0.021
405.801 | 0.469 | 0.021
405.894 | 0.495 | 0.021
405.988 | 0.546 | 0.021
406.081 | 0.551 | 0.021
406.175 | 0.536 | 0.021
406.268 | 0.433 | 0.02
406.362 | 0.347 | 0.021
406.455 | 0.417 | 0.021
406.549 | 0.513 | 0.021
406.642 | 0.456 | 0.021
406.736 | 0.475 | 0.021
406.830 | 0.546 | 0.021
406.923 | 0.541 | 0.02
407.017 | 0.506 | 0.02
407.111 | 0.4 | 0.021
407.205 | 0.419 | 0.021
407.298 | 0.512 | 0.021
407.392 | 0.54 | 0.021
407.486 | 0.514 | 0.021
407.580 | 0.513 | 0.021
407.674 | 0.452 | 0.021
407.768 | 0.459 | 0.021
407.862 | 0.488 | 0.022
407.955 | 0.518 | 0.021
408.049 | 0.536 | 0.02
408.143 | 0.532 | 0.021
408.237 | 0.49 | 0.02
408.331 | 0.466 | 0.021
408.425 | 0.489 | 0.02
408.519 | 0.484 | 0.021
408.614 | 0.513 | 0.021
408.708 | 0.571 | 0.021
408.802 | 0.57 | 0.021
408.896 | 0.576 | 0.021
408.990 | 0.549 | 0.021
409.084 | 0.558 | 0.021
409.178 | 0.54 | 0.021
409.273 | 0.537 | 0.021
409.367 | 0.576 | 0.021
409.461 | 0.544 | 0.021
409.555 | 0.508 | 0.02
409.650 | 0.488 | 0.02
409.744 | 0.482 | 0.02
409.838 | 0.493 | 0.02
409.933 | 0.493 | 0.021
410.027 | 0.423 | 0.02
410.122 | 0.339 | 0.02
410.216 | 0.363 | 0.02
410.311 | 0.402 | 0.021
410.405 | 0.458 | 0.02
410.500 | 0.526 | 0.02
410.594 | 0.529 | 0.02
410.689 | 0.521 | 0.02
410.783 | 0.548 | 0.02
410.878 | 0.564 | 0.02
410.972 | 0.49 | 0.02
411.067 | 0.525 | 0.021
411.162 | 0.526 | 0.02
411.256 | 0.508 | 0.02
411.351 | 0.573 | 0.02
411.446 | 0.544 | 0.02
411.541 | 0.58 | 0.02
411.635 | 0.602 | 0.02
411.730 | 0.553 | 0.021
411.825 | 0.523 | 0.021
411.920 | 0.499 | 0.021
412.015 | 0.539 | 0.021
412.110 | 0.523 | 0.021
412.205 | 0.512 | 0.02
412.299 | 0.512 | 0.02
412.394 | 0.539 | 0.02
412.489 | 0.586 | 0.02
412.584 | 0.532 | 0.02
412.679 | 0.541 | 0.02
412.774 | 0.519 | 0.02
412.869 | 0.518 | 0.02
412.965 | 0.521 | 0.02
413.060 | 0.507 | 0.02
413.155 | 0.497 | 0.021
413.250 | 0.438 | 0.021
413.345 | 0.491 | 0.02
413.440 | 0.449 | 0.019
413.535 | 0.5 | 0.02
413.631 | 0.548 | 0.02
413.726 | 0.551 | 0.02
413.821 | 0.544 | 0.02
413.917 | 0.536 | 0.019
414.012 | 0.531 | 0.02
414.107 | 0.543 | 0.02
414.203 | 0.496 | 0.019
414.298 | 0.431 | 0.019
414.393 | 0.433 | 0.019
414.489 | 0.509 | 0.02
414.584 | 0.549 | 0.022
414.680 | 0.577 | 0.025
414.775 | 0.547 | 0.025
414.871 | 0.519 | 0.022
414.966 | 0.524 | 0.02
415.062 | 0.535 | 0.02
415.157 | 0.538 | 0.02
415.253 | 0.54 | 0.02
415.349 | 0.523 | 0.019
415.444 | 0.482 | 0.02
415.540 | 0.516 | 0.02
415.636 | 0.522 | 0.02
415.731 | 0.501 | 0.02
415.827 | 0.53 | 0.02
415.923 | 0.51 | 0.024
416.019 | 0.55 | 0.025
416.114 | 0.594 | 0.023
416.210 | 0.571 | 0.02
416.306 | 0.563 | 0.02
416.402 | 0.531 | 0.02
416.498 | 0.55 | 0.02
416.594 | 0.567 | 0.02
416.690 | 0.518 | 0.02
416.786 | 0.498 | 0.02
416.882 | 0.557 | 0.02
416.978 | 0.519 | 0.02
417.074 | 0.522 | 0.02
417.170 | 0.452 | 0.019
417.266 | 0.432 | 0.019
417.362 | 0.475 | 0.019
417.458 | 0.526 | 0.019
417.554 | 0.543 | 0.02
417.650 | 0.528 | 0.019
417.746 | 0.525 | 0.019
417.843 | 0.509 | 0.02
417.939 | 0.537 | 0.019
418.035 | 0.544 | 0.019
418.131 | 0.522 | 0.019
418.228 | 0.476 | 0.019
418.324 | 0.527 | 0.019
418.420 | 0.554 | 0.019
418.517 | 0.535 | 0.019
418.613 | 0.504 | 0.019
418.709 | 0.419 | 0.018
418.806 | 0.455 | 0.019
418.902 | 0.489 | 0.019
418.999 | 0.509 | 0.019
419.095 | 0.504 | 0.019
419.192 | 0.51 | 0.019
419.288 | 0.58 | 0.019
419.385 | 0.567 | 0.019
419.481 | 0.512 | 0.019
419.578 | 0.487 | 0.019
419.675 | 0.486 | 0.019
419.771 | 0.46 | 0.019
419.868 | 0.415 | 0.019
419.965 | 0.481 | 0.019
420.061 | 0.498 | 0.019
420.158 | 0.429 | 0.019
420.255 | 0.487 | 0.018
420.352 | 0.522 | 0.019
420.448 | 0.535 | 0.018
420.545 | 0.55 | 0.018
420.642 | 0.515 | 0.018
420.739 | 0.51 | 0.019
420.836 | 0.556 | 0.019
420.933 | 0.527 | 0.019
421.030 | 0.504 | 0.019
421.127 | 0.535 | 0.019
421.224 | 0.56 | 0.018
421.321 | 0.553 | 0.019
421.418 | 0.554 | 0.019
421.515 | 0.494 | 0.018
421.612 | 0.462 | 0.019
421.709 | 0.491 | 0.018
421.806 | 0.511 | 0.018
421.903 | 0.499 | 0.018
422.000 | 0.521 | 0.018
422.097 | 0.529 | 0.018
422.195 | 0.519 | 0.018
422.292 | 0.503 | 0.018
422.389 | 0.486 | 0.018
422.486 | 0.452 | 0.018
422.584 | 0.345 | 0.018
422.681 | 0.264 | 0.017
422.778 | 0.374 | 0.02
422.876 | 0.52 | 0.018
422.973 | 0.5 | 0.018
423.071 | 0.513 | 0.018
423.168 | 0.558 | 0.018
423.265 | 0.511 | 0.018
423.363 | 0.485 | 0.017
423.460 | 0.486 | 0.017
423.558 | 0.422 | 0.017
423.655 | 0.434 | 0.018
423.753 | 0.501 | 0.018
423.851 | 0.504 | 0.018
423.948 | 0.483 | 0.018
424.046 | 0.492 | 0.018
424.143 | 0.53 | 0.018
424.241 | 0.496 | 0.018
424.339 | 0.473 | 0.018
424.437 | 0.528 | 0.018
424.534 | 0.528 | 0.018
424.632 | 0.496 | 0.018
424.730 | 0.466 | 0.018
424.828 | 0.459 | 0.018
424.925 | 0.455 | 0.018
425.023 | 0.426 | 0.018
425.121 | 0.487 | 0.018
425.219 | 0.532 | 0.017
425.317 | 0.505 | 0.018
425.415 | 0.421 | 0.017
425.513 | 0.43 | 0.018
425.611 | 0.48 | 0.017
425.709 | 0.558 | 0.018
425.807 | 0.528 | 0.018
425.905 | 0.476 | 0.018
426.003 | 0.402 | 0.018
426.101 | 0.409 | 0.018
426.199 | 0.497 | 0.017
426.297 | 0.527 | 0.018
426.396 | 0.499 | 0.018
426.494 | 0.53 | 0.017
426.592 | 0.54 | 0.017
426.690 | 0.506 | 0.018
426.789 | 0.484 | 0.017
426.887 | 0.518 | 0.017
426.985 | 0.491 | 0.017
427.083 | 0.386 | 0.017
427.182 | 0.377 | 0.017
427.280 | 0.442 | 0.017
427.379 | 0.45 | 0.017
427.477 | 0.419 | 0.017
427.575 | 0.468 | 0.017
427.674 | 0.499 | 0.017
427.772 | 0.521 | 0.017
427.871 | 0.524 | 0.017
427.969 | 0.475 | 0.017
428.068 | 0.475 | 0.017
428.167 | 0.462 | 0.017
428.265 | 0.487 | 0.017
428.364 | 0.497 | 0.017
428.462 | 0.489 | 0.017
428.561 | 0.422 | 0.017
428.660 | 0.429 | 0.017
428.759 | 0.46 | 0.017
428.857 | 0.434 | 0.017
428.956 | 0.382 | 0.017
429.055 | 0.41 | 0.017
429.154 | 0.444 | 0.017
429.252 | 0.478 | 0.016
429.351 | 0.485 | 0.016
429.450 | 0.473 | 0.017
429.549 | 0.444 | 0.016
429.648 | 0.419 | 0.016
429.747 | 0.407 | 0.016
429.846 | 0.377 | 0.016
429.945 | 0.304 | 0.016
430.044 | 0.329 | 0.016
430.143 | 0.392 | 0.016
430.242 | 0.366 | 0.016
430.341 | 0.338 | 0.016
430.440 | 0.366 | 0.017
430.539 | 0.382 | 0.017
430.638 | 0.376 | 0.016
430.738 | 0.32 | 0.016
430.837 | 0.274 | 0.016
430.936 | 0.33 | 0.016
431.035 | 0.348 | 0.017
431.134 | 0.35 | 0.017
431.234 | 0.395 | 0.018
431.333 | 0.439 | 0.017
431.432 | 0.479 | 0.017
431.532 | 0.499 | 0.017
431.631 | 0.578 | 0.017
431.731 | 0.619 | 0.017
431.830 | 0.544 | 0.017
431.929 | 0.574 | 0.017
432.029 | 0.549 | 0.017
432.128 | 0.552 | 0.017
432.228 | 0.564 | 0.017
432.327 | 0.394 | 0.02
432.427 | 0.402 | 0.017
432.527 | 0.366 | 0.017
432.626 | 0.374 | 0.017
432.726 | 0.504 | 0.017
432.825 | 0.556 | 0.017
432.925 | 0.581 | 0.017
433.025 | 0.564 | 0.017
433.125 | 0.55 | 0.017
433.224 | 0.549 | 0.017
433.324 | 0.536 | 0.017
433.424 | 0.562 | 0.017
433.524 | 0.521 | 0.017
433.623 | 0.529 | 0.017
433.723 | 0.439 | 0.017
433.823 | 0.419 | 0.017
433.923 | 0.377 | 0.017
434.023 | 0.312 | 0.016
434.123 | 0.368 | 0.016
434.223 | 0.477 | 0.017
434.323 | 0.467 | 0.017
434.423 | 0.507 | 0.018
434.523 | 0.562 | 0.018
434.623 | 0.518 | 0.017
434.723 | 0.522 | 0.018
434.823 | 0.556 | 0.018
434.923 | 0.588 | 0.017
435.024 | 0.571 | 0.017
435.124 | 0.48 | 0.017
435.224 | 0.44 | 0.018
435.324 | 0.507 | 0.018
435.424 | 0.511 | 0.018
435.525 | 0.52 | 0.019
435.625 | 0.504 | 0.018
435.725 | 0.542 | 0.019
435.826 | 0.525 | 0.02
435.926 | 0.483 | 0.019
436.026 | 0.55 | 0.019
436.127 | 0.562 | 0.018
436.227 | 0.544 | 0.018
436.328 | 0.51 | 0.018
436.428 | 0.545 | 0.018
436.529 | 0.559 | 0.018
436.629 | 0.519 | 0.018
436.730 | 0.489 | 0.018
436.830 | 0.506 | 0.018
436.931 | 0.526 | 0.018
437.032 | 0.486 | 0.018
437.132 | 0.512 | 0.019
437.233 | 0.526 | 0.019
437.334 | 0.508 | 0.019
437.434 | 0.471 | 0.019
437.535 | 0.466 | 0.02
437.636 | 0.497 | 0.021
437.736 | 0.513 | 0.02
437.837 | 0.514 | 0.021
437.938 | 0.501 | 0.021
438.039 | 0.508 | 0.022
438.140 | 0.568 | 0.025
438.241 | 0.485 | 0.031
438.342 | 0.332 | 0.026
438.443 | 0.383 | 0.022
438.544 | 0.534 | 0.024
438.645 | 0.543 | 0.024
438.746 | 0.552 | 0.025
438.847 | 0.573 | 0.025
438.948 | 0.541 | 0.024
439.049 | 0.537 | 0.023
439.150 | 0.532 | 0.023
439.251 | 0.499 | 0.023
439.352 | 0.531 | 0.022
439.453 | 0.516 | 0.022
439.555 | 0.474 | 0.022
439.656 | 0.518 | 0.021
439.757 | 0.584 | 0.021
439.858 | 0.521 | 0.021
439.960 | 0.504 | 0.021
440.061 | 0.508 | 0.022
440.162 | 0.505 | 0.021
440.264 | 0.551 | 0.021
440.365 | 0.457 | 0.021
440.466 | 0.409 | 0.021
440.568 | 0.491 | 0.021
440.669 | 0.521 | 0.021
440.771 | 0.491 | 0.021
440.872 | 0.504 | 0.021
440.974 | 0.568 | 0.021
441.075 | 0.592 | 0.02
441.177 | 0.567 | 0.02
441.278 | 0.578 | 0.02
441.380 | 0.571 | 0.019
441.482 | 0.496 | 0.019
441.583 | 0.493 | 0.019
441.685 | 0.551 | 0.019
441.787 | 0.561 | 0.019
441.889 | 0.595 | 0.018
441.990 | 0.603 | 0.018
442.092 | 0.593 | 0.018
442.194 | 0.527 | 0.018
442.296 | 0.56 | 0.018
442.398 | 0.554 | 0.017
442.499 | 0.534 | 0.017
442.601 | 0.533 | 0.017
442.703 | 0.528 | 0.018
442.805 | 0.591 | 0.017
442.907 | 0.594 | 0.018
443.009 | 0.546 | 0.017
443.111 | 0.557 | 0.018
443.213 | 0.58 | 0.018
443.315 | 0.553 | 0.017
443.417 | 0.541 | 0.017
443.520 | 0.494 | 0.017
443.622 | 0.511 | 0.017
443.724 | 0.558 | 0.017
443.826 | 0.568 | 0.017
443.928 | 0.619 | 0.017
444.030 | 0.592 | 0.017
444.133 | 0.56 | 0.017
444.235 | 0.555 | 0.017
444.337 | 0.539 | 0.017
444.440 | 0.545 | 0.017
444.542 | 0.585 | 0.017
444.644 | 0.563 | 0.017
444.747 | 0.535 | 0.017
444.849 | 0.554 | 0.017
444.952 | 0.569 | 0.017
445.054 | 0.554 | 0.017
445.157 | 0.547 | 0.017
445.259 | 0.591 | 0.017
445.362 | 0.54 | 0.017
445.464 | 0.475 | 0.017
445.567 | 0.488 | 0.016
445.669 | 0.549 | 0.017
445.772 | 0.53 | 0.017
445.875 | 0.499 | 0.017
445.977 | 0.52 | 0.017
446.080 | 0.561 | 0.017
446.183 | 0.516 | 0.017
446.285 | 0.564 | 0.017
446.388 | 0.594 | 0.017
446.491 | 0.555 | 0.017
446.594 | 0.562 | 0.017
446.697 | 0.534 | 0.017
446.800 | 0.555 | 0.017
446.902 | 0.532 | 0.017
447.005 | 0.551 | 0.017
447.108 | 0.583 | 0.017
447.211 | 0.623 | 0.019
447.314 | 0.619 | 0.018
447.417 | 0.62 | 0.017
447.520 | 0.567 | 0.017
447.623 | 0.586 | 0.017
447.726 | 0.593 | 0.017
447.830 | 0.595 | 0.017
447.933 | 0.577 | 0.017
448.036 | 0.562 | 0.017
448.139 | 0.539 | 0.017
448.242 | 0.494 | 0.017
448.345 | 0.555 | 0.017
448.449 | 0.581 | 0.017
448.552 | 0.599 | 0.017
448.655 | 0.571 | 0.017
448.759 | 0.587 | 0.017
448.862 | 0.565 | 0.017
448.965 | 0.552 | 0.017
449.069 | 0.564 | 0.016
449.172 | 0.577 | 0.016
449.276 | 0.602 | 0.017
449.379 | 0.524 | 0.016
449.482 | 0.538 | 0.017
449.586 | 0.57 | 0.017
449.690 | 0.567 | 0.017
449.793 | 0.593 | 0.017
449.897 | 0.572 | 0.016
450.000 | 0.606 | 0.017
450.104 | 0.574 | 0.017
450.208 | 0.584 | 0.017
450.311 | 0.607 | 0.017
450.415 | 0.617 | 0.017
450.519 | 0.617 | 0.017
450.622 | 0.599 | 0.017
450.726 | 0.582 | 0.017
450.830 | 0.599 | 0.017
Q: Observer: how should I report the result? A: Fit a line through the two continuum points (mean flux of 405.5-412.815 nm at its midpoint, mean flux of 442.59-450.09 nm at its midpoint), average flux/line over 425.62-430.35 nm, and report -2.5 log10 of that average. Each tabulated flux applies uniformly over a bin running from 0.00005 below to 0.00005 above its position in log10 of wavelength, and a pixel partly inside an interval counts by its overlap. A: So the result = 0.18 mag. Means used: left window 0.507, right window 0.56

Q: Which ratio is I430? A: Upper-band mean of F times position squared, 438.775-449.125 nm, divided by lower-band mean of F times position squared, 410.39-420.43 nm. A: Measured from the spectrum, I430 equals 1.21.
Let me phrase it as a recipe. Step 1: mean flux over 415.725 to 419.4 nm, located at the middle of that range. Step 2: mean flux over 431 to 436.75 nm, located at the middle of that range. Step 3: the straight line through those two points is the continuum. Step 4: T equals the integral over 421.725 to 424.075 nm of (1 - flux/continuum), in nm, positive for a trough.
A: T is 0.17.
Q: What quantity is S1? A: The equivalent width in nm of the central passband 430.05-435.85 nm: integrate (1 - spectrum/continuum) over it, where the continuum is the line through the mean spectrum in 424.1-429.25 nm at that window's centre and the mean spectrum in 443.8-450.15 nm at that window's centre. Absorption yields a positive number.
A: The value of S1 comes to 0.36 nm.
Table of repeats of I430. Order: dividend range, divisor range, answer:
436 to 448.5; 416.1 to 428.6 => 1.20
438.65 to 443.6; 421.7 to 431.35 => 1.27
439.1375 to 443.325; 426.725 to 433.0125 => 1.27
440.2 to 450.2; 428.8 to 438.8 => 1.23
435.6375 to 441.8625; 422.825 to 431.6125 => 1.20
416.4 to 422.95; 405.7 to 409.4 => 1.06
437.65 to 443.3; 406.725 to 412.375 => 1.20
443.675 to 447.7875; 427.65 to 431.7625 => 1.41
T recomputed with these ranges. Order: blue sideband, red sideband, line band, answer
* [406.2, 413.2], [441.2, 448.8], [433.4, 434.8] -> 0.19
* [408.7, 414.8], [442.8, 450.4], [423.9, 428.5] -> 0.46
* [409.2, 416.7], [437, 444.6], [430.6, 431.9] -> 0.24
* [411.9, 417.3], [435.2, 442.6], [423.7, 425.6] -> 0.13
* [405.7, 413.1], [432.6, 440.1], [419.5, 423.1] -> 0.12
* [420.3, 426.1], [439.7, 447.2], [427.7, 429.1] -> 0.12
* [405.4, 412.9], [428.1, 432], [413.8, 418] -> -0.37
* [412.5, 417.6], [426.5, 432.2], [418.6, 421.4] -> -0.07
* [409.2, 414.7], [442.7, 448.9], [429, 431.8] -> 0.67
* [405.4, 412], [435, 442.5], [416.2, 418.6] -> -0.07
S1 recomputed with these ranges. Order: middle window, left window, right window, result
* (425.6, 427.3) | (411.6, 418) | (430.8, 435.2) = 0.06 nm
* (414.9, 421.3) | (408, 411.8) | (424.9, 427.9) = -0.26 nm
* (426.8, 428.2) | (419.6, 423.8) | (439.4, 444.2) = 0.11 nm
